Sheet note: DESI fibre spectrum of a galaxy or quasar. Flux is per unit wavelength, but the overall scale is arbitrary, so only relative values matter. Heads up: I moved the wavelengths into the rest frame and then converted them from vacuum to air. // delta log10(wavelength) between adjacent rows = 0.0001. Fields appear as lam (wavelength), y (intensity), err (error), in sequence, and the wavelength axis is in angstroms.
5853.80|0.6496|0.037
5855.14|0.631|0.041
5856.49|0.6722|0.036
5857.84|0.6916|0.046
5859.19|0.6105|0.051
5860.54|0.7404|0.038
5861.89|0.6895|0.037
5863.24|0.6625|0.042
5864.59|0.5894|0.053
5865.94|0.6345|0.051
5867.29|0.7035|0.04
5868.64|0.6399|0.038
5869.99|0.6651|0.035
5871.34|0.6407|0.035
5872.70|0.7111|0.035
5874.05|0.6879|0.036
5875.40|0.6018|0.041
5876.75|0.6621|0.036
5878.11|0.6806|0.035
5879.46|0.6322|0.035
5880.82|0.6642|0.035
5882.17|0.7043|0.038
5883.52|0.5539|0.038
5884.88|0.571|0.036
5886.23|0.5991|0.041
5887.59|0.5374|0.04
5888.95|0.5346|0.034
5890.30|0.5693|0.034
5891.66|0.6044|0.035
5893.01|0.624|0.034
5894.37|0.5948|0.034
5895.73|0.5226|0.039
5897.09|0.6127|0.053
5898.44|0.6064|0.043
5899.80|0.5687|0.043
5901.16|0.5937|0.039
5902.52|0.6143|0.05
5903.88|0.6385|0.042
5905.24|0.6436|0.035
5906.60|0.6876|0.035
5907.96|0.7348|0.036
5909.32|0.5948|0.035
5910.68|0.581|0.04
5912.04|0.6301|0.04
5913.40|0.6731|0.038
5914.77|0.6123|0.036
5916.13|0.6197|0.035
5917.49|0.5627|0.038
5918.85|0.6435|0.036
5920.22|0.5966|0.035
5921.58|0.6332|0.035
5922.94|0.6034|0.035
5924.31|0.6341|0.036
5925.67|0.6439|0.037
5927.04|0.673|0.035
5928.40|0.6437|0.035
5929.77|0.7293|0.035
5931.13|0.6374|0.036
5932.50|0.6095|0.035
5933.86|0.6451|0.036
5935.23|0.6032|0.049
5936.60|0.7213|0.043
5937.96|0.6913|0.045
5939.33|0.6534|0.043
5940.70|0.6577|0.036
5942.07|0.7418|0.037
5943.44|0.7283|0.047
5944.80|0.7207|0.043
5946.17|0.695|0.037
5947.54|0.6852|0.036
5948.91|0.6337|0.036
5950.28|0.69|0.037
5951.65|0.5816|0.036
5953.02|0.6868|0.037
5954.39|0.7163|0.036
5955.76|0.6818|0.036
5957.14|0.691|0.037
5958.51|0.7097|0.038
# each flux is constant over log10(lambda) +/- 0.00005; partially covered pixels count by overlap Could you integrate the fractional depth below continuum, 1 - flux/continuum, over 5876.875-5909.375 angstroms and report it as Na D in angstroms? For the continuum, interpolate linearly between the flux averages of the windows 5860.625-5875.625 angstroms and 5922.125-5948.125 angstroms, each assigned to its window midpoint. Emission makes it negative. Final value 2.5 angstroms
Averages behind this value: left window 0.662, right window 0.669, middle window 0.613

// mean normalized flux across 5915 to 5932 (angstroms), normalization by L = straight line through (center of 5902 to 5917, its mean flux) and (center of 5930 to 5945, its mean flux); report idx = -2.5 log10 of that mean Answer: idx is 0.037 mag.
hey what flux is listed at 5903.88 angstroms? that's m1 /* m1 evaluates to 0.6385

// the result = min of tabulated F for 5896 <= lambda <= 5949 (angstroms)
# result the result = 0.5627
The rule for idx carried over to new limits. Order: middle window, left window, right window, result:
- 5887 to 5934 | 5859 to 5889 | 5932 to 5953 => 0.07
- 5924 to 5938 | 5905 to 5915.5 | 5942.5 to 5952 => 0.01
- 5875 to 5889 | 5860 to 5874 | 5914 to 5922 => 0.06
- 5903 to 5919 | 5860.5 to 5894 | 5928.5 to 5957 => 0.03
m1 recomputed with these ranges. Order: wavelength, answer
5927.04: 0.673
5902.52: 0.6143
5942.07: 0.7418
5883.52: 0.5539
